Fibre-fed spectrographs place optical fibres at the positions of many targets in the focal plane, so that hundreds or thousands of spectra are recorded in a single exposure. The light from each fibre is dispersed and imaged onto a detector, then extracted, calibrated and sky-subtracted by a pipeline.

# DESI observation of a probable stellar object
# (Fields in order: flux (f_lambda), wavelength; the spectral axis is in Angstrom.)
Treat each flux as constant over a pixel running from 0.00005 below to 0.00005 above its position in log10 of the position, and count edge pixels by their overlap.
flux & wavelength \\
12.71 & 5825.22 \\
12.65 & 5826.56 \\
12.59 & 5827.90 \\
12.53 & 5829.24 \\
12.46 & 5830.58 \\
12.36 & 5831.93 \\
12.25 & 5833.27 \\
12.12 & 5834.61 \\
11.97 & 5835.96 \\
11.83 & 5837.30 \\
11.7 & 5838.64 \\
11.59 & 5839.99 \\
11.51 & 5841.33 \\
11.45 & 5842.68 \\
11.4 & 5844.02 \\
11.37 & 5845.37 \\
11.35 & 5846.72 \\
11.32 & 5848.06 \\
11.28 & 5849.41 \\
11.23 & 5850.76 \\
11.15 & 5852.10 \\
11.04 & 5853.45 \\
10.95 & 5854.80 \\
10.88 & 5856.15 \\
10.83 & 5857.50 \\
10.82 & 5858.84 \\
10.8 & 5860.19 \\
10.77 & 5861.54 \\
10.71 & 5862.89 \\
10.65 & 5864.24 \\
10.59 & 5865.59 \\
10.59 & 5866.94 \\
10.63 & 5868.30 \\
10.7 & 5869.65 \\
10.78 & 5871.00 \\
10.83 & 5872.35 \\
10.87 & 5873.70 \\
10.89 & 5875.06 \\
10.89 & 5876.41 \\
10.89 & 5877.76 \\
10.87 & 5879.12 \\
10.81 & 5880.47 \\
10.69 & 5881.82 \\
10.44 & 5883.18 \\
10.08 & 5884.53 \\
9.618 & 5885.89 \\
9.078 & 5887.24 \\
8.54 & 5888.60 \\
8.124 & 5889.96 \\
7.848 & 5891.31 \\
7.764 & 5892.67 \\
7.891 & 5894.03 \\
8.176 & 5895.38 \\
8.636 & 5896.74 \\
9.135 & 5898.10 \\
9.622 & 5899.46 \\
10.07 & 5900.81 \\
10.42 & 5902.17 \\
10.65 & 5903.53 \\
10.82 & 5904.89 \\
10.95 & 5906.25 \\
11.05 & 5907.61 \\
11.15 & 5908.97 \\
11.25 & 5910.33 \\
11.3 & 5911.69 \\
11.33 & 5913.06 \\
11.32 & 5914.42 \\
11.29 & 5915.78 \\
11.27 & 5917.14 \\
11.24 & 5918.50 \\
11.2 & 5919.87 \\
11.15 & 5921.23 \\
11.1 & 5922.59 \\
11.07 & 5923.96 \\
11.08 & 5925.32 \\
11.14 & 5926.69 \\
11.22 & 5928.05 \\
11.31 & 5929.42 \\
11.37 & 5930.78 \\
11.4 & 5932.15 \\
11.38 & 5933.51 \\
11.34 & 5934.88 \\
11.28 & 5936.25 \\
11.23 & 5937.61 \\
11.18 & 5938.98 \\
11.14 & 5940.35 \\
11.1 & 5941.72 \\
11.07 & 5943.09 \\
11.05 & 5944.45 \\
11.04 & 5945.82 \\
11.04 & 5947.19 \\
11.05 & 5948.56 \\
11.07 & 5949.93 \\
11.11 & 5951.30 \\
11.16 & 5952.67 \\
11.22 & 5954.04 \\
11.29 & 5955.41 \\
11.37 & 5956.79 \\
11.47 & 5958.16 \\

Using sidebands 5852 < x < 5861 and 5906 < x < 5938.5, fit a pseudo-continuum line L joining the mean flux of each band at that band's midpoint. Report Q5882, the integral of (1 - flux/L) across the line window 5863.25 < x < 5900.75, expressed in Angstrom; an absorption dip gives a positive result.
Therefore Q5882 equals 4.0 Angstrom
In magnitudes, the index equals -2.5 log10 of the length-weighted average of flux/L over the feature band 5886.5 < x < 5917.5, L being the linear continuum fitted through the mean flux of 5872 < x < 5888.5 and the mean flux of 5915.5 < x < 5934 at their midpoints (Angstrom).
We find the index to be 0.10 mag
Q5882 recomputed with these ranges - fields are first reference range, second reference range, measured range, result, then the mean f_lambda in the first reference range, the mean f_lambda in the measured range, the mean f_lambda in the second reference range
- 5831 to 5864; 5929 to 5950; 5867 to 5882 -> 0.7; 11.4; 10.8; 11.2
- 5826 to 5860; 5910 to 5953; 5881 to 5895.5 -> 3.1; 11.6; 8.98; 11.2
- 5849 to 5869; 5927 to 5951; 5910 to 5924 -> -0.2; 10.9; 11.2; 11.2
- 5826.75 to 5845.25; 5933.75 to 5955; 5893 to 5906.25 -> 2.3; 12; 9.52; 11.1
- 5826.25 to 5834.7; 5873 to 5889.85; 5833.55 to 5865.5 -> 1.0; 12.4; 11.3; 10.2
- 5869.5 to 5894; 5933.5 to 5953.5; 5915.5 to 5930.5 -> -0.6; 9.91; 11.2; 11.1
